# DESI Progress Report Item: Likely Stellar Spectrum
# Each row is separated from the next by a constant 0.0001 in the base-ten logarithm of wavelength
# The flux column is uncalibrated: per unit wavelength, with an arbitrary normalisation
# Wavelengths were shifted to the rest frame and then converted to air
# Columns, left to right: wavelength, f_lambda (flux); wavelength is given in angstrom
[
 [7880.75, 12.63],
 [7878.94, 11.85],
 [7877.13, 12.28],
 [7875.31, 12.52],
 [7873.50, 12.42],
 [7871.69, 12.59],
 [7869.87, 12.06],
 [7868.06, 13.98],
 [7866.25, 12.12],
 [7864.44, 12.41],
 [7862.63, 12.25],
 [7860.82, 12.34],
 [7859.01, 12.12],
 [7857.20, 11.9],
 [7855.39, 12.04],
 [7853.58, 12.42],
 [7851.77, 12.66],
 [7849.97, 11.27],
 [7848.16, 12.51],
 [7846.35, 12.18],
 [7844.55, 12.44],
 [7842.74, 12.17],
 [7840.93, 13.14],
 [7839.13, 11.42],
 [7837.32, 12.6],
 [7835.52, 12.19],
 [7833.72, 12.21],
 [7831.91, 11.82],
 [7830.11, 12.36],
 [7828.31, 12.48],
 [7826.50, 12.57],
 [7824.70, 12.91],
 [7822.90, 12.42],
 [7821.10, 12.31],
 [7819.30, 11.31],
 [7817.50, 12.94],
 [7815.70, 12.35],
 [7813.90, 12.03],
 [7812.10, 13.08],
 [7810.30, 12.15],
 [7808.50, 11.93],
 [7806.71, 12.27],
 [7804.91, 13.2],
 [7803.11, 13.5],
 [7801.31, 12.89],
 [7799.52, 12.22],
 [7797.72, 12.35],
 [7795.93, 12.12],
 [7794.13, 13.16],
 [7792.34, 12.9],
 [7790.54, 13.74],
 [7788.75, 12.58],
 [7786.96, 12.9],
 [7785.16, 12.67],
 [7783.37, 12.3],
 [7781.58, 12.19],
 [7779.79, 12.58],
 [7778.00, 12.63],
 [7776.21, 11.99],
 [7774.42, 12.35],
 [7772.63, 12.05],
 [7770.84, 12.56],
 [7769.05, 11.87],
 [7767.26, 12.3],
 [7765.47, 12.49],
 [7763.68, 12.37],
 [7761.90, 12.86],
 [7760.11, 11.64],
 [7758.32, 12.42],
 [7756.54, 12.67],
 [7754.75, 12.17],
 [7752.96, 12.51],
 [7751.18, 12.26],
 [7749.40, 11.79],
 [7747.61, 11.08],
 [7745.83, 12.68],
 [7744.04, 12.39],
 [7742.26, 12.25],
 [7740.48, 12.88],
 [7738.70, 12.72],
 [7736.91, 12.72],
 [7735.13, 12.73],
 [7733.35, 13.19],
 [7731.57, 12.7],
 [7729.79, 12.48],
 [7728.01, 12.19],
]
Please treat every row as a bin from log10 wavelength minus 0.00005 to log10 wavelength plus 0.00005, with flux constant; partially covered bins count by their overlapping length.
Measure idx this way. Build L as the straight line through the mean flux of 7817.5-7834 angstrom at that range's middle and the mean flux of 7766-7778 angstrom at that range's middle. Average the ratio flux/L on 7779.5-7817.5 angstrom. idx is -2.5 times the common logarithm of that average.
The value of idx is -0.03 mag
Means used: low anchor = 12.2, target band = 12.6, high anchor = 12.3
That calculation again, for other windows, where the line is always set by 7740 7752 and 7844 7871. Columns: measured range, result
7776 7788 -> -0.02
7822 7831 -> -0.02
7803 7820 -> -0.02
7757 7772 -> -0.01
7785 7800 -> -0.05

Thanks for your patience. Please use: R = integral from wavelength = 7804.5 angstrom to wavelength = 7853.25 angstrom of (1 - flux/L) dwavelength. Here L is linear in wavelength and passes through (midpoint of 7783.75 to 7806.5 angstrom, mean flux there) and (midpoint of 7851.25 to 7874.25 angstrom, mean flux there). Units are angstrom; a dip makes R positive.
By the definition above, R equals 1.1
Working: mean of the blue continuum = 12.8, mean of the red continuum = 12.4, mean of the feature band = 12.3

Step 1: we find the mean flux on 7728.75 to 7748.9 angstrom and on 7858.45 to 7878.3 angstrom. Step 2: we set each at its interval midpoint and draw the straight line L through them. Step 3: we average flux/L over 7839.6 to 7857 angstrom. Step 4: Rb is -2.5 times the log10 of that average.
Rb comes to 0.017 mag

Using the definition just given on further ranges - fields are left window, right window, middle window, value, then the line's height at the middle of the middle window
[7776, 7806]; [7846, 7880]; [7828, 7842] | 0.018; 12.5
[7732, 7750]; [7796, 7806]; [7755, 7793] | 0.013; 12.6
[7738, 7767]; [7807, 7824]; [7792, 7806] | -0.041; 12.3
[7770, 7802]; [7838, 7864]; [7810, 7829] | -0.003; 12.4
